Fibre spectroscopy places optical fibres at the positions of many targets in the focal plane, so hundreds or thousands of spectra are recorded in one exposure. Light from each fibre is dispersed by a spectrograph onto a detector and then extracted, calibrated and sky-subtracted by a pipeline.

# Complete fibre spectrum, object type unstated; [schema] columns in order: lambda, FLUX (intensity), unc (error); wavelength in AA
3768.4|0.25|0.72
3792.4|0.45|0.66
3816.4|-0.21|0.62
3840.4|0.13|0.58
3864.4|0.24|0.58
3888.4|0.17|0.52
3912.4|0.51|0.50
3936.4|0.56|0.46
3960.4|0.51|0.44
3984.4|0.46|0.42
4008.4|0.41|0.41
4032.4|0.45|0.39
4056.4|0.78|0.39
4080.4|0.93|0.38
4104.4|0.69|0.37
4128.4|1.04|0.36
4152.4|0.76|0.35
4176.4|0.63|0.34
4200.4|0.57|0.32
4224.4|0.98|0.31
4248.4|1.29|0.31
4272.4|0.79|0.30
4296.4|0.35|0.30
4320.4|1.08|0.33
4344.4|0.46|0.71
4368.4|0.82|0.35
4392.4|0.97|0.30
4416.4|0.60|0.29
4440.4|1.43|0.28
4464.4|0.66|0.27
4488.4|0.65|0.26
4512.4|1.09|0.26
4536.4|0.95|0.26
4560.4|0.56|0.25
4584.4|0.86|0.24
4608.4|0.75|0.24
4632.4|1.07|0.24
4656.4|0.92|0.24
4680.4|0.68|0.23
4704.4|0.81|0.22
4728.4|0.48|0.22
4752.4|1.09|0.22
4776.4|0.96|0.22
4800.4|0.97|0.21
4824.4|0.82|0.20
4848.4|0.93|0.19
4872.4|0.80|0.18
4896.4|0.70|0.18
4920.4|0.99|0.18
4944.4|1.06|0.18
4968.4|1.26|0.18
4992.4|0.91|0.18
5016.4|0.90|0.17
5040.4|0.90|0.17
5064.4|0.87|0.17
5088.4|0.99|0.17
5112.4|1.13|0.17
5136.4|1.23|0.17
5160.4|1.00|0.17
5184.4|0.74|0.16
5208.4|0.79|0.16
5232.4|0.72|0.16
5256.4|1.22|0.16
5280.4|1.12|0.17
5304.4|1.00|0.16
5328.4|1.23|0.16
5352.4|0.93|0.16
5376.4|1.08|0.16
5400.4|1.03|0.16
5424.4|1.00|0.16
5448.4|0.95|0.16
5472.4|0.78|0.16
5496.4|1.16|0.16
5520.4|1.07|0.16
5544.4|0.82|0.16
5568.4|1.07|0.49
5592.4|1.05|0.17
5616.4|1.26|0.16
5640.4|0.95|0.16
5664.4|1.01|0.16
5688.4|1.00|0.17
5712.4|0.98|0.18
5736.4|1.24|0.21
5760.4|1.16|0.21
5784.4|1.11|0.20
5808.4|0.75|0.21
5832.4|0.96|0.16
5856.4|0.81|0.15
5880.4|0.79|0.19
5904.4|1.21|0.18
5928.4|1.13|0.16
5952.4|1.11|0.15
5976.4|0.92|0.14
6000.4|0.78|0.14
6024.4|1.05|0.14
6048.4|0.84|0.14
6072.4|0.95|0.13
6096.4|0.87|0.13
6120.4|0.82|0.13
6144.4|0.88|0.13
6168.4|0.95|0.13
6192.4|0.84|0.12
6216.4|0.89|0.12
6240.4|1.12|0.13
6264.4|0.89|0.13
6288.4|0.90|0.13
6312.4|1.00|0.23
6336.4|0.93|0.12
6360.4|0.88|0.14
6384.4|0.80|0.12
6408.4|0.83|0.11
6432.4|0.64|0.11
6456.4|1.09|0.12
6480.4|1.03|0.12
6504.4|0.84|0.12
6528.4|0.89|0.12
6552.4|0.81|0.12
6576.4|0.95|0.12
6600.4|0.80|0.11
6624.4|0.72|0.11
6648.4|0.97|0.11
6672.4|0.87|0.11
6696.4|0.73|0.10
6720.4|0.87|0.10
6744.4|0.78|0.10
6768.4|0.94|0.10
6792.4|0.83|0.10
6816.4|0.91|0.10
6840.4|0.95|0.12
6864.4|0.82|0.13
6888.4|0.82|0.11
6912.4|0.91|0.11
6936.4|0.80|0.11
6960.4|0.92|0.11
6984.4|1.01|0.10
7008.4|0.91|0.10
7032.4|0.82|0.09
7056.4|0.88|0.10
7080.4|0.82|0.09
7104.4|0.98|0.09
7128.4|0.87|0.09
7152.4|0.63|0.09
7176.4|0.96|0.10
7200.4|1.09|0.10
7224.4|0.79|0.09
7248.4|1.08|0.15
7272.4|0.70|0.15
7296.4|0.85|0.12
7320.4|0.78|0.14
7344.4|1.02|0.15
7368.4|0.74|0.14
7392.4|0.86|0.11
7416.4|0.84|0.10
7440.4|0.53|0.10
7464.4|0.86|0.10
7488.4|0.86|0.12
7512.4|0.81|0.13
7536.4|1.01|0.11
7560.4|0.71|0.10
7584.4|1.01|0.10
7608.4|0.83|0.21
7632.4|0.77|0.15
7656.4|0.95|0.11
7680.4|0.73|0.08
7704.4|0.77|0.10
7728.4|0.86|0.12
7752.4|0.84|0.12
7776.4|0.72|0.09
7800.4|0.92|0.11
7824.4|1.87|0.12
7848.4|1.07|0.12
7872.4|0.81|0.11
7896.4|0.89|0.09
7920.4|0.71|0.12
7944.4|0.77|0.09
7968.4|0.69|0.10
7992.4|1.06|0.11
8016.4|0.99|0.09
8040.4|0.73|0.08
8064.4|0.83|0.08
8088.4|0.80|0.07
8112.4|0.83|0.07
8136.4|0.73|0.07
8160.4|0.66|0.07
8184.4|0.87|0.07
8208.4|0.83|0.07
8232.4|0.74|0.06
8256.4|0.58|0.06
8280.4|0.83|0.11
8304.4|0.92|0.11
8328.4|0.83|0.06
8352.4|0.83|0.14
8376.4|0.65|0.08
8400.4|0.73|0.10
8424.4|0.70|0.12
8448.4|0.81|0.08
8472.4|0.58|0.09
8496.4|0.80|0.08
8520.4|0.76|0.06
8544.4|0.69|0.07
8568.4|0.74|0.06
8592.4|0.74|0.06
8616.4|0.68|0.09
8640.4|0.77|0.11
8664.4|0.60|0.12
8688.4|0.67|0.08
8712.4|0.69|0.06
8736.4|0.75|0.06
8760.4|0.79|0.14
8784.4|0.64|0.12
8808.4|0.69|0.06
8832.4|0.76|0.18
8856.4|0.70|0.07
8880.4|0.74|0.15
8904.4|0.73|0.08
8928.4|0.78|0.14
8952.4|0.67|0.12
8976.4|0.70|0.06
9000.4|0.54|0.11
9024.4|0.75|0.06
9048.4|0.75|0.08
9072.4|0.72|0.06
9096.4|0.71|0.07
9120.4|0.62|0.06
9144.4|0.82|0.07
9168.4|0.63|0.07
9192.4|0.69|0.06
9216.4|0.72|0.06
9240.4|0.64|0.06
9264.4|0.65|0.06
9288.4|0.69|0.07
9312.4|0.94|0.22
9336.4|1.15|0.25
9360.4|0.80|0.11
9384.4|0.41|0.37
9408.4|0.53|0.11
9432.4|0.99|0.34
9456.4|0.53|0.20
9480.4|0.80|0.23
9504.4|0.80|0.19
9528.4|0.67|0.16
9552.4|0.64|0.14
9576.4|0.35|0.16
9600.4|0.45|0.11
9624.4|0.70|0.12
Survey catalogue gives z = 0.191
